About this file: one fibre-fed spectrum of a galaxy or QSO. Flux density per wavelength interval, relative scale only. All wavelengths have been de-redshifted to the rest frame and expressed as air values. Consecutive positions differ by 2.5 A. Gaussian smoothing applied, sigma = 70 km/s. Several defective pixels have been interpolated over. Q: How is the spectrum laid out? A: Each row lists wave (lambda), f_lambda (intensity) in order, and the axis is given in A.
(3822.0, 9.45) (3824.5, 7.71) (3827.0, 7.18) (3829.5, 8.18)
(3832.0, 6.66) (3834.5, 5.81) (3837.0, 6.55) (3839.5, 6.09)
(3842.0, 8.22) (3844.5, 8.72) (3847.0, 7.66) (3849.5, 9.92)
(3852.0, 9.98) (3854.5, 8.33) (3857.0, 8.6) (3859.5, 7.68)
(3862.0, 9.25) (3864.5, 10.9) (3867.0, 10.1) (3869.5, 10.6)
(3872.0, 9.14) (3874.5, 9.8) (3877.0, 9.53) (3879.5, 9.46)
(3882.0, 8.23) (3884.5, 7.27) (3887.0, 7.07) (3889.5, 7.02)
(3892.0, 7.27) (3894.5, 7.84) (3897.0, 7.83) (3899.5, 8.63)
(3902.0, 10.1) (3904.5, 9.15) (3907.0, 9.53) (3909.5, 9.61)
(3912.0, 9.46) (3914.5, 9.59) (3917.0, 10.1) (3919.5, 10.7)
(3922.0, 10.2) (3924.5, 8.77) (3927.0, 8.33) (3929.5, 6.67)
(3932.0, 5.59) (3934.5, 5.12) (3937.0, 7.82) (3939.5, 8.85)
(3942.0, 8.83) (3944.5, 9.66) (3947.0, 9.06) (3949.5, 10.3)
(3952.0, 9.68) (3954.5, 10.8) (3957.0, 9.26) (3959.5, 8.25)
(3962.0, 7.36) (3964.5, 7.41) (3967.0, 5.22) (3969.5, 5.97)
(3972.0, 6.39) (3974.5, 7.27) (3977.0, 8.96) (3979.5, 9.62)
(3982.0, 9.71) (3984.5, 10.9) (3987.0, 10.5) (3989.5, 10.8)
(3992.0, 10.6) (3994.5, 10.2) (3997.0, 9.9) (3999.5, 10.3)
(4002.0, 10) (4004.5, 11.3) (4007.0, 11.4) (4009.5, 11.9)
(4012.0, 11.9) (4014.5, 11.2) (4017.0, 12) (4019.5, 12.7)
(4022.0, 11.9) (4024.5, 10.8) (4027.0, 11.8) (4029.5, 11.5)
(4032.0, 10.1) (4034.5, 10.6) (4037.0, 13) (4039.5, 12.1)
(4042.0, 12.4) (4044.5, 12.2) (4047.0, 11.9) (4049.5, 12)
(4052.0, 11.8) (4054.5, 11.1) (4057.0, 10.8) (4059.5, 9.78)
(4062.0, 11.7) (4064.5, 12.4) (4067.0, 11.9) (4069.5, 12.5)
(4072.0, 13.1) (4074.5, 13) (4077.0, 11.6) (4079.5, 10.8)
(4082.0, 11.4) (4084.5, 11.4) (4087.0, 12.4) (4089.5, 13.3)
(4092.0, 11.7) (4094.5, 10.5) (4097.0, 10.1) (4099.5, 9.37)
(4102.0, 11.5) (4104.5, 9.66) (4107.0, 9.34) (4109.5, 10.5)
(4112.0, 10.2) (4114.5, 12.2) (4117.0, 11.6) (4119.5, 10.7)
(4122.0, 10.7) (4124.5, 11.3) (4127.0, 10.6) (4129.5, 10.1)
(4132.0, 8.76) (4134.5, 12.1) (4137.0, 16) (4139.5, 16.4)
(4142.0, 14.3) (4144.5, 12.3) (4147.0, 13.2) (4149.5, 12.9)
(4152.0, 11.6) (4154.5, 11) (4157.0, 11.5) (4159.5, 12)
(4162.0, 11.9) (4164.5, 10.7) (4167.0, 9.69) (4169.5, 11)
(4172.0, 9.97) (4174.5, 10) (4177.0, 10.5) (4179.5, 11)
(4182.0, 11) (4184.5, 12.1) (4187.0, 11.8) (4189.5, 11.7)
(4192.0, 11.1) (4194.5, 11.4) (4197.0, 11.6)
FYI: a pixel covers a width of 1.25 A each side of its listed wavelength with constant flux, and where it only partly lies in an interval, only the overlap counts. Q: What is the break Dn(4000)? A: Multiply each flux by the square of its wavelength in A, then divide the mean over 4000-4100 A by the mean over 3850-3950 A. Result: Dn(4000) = 1.42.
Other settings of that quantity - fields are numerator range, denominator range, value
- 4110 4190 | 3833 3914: 1.54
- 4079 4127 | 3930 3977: 1.49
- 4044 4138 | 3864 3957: 1.40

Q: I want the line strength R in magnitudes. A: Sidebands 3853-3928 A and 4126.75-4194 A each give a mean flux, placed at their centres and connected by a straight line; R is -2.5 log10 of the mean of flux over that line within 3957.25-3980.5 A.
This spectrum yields 0.30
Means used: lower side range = 9.01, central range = 7.44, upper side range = 11.7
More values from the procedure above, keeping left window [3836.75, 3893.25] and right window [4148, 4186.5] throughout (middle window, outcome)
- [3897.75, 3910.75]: -0.05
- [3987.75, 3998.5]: -0.07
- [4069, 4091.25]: -0.17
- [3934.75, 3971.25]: 0.12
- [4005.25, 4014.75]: -0.18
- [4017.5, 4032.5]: -0.16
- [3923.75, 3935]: 0.30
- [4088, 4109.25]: -0.01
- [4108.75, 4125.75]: -0.03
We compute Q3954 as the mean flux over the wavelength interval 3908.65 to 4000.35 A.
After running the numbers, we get 8.85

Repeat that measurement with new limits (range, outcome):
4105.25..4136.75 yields 10.8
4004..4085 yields 11.7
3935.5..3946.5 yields 8.72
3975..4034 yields 10.8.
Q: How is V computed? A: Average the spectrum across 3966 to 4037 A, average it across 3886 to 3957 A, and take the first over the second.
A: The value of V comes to 1.18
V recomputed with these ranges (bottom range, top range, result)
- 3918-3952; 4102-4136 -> 1.25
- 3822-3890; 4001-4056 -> 1.38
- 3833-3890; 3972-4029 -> 1.25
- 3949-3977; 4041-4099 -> 1.47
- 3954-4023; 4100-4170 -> 1.18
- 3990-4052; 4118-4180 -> 1.02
